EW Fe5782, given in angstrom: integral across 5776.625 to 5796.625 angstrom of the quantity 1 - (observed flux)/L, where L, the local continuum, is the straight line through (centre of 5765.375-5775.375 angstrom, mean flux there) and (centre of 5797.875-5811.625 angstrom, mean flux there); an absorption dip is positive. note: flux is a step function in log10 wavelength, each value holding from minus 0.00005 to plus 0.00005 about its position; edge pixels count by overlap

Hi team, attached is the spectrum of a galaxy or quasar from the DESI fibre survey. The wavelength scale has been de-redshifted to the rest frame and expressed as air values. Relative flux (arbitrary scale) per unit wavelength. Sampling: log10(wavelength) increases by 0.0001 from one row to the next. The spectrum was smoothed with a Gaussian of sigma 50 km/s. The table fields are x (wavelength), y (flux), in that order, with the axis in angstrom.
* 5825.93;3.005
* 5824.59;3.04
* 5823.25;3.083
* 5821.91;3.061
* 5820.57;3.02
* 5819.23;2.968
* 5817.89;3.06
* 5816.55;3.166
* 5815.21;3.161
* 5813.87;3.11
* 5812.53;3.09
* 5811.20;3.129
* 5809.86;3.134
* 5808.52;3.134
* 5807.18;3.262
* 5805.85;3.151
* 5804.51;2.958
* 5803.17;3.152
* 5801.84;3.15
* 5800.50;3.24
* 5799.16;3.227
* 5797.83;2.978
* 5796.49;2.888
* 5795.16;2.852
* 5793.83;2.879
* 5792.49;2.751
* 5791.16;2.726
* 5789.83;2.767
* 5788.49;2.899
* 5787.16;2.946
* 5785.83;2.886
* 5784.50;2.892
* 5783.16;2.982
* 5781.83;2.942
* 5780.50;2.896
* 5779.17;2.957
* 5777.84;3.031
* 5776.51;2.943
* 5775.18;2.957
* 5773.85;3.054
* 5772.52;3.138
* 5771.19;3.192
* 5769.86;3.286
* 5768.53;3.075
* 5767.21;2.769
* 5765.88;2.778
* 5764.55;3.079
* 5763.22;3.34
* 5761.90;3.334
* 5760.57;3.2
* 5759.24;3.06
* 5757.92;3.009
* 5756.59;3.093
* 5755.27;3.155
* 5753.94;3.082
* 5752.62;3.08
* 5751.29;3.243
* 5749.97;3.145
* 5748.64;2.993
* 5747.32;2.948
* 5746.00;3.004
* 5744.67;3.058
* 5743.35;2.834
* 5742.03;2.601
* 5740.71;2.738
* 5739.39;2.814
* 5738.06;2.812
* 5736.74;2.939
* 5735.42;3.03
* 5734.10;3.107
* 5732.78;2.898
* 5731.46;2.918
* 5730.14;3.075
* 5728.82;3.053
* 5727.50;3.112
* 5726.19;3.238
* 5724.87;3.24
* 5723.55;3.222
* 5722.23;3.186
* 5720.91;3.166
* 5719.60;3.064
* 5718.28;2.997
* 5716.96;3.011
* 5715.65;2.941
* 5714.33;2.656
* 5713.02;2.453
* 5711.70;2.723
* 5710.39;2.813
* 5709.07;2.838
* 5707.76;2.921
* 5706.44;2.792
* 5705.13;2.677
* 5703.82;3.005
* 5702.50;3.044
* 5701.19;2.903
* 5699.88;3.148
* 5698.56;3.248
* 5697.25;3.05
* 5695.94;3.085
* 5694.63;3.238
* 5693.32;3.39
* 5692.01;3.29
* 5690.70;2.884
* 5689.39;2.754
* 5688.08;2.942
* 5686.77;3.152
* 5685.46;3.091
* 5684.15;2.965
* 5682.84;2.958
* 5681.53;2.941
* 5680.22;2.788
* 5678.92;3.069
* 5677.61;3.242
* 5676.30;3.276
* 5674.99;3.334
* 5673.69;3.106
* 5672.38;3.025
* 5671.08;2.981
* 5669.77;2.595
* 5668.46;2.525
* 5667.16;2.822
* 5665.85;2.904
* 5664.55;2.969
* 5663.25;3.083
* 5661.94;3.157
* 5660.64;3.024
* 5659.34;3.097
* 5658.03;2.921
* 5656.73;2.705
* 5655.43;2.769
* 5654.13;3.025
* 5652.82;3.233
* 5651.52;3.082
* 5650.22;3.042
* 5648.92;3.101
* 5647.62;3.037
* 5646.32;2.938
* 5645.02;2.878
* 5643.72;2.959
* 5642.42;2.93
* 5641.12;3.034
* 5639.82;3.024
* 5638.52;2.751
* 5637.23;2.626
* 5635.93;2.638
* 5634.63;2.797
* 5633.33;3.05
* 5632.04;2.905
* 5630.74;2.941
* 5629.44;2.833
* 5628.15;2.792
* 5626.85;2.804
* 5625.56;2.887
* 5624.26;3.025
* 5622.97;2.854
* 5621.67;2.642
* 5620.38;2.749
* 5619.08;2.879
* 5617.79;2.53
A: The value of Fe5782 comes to 1.3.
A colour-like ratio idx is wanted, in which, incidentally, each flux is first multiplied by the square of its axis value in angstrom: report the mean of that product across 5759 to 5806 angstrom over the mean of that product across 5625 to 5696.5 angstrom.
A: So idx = 1.1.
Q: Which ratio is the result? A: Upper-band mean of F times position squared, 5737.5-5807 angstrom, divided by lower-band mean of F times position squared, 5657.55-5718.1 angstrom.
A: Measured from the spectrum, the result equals 1.0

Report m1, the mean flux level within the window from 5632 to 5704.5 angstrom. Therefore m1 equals 2.99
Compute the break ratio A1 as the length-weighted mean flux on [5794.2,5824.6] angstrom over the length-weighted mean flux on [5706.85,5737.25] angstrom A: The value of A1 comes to 1.04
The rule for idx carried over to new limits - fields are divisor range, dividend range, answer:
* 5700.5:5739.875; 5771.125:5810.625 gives 1.04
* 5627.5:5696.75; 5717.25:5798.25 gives 1.04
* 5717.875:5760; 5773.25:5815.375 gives 1.01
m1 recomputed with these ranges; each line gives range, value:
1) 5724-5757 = 3.01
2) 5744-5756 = 3.08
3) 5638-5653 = 3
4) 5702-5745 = 2.94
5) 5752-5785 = 3.05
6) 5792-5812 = 3.06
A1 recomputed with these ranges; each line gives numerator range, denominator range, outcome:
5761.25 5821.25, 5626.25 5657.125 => 1.04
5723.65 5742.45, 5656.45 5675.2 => 1.01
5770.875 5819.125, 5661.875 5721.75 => 1.01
